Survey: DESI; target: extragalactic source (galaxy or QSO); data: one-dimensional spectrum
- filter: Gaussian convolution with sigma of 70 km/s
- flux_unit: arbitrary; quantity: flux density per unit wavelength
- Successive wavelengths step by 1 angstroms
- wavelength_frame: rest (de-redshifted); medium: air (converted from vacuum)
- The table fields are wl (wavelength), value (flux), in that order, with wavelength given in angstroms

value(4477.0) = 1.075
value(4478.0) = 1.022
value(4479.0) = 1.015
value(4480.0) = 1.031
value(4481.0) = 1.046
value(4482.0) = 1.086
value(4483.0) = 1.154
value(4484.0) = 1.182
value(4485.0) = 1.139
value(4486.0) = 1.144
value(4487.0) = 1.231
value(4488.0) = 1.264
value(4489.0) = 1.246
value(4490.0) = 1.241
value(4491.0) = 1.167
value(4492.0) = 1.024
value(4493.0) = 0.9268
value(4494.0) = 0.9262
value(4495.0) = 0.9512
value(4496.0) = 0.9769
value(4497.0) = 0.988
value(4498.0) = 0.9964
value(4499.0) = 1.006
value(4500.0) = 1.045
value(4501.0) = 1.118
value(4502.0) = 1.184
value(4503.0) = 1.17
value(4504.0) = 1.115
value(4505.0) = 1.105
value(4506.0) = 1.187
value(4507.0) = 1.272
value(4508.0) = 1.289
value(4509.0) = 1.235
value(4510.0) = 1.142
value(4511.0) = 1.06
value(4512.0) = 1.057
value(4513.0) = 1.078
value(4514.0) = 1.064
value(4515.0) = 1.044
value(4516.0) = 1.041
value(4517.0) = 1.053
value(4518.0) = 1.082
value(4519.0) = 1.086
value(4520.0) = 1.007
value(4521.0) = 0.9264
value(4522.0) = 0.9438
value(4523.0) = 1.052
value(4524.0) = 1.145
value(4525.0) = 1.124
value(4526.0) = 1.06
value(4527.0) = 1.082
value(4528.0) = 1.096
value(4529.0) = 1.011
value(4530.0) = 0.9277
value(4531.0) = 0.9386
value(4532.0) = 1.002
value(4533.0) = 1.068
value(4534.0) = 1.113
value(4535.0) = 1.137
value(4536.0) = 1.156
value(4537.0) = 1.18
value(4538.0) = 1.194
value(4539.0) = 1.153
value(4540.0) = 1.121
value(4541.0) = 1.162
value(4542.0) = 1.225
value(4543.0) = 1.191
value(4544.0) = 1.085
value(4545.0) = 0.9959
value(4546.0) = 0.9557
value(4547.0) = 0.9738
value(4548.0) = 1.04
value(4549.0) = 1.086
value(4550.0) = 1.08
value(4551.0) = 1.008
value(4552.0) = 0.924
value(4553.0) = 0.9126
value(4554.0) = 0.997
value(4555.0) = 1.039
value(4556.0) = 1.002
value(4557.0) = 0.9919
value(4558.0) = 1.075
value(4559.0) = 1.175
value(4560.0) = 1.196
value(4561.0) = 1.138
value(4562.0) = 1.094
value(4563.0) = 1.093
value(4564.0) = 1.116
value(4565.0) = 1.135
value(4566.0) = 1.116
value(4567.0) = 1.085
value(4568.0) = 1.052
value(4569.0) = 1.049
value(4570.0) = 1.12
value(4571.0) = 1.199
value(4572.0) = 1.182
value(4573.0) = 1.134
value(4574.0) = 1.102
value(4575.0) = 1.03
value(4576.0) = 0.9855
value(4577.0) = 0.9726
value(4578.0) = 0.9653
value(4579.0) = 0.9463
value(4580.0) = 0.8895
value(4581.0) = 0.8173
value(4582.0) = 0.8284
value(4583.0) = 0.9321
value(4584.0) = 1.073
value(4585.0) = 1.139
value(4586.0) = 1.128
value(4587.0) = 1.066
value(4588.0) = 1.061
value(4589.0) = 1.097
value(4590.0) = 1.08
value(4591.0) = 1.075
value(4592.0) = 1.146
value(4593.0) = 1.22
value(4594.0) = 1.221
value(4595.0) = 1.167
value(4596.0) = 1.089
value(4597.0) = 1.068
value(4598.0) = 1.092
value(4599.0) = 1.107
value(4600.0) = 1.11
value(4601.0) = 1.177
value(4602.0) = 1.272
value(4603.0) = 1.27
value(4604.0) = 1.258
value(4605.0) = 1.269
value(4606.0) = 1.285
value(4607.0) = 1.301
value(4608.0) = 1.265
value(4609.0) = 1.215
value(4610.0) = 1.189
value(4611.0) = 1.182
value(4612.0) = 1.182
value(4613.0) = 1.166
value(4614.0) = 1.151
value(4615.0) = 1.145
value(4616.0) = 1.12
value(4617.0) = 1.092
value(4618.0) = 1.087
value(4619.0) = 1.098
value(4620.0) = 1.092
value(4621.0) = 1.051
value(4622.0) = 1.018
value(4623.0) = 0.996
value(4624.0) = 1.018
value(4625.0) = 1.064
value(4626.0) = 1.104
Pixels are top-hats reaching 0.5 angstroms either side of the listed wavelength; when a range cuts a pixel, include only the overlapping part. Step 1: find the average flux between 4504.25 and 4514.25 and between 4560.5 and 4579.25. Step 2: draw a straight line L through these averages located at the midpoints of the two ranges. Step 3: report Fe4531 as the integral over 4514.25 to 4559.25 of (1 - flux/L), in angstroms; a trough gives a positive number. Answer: 2.4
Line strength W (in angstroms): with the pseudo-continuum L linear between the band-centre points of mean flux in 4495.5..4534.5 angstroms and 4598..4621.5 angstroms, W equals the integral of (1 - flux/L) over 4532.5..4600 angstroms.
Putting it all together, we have 3.2 angstroms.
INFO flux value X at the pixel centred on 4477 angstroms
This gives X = 1.075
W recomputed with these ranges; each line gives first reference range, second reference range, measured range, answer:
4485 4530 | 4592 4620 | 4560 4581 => 1.4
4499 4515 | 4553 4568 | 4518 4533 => 1.1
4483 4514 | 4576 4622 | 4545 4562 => 1.2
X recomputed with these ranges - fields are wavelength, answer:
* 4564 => 1.116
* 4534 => 1.113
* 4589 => 1.097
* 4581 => 0.8173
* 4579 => 0.9463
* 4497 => 0.988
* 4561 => 1.138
